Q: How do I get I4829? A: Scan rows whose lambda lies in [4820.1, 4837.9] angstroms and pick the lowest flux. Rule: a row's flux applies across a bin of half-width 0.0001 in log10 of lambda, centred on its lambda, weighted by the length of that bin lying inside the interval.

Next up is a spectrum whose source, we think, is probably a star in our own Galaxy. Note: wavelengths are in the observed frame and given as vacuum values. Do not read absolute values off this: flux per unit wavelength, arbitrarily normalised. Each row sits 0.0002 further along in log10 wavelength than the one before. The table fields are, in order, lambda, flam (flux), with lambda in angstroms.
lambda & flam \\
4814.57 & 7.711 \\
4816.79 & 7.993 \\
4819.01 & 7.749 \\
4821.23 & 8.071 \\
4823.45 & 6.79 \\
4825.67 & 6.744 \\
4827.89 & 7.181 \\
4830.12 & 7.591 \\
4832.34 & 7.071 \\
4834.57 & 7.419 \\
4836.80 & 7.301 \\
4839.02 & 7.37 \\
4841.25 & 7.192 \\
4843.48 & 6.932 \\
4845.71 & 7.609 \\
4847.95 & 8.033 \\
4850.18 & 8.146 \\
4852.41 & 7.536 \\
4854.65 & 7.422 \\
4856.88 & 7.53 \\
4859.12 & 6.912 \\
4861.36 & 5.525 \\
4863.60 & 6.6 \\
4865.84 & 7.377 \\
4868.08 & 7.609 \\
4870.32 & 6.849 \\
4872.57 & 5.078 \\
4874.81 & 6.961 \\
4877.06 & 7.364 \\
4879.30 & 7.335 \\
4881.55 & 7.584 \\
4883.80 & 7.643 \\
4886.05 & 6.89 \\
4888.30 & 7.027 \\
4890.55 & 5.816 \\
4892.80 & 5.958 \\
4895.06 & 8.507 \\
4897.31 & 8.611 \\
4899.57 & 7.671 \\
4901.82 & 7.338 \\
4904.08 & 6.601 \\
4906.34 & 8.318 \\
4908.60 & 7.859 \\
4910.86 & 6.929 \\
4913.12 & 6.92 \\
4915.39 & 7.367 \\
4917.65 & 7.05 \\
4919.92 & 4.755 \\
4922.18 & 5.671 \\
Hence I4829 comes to 6.744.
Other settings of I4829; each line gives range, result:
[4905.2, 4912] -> 6.929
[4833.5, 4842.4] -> 7.192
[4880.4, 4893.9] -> 5.816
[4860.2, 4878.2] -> 5.078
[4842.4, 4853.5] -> 6.932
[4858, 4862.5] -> 5.525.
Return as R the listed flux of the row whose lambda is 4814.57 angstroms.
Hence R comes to 7.711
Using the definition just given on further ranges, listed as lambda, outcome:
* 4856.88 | 7.53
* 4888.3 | 7.027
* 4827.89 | 7.181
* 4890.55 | 5.816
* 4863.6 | 6.6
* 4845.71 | 7.609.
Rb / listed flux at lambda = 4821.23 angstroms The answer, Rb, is 8.071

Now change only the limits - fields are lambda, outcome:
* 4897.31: 8.611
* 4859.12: 6.912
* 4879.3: 7.335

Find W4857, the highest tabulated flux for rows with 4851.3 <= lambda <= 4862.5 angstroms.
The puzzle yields 7.536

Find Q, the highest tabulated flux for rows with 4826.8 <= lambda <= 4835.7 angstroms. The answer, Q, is 7.591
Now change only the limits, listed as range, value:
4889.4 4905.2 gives 8.611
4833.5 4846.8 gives 7.609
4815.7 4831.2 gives 8.071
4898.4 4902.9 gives 7.671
